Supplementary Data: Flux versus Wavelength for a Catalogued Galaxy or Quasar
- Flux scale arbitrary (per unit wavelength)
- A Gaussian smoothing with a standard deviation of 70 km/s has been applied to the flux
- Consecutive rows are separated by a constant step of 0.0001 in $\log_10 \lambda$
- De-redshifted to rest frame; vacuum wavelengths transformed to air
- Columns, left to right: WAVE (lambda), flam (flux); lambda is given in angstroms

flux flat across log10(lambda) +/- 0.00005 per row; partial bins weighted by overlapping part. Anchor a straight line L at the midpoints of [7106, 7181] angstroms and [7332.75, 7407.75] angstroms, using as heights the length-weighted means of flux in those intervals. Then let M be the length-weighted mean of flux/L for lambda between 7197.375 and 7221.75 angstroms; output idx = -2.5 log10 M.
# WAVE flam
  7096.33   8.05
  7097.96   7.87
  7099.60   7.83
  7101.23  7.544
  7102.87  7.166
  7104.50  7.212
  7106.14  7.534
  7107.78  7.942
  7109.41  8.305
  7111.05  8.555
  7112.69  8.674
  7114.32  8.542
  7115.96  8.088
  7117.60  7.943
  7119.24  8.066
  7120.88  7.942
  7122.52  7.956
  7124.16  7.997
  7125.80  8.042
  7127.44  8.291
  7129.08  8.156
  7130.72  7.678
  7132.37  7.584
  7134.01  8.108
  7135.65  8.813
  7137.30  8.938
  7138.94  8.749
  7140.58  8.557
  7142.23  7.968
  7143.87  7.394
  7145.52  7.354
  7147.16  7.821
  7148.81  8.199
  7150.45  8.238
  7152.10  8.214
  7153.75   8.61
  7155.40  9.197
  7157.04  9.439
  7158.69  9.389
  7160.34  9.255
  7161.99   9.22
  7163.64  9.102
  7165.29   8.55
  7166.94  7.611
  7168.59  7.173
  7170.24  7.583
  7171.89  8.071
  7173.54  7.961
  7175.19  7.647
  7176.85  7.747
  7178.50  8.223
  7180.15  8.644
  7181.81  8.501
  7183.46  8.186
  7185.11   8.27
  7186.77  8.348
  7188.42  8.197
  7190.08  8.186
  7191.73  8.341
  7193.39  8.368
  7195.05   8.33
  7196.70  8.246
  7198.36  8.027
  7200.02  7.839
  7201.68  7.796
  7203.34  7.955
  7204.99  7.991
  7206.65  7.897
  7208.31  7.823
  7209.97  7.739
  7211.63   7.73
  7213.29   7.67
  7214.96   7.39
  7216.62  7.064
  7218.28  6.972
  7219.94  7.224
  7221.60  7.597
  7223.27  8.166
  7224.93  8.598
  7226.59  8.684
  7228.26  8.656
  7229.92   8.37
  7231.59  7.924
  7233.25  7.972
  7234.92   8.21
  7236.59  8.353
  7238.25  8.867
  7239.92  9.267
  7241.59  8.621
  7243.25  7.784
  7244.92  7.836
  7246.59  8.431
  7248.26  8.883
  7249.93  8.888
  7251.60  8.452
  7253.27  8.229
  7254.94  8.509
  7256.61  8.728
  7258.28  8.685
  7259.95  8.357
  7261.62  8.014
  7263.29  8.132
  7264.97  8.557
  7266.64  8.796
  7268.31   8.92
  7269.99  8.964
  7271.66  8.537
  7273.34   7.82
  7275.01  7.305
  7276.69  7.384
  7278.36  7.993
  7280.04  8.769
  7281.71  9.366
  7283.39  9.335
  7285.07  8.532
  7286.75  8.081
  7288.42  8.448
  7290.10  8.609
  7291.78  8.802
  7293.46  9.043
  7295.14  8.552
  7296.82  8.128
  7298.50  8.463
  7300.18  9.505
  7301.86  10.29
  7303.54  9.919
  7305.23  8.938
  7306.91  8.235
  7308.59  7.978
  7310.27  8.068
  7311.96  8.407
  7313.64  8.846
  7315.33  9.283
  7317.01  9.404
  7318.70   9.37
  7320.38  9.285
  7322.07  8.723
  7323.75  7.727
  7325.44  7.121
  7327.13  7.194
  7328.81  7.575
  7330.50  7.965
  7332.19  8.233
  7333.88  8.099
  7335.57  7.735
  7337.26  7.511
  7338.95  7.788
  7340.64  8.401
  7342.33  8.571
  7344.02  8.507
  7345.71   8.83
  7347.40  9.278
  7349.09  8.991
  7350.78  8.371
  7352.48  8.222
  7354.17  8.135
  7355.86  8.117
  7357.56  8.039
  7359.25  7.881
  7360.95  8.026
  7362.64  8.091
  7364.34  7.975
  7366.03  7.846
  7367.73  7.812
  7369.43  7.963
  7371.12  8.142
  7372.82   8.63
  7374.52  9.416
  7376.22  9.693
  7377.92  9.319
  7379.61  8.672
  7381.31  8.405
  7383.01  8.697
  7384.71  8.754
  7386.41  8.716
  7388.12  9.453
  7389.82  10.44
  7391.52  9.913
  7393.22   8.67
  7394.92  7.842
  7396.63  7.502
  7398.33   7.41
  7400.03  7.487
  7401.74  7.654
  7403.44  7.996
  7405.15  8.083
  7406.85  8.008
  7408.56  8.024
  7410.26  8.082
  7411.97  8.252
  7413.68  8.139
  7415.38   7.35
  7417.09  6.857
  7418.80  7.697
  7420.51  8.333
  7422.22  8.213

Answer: 0.087 mag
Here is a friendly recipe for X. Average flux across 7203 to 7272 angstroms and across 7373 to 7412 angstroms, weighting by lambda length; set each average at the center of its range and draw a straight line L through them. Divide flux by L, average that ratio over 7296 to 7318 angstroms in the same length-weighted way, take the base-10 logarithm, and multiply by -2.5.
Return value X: -0.065 mag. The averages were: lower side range 8.23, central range 8.88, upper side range 8.55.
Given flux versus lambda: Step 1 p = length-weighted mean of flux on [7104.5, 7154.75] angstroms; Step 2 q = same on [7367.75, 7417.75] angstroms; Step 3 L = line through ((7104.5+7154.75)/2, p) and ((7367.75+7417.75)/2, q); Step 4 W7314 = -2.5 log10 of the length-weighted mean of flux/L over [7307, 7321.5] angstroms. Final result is -0.06 mag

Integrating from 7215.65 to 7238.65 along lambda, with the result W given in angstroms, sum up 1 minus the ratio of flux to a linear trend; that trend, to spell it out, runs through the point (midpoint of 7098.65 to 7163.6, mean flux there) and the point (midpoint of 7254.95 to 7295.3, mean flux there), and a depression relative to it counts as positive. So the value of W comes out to 1.0 angstroms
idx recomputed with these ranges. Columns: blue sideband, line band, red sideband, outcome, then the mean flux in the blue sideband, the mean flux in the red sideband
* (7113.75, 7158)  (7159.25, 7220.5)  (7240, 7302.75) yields 0.042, 8.22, 8.54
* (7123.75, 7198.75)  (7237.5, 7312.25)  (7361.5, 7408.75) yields -0.026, 8.28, 8.45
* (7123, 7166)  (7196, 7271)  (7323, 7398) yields 0.026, 8.41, 8.36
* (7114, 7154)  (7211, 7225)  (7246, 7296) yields 0.111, 8.12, 8.5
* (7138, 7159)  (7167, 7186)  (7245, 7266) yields 0.055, 8.38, 8.47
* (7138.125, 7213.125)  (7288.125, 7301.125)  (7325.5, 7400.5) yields -0.052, 8.21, 8.36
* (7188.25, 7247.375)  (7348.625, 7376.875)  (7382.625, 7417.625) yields -0.010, 8.06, 8.26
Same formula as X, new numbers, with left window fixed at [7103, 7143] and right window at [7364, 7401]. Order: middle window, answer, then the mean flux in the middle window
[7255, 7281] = 0.01 mag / 8.34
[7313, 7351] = 0.01 mag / 8.38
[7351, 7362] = 0.06 mag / 8.09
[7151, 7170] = -0.06 mag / 8.66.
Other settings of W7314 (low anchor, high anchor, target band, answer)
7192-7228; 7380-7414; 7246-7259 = -0.08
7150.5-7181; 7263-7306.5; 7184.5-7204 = 0.04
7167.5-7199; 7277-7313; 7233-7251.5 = -0.01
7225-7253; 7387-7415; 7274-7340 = -0.01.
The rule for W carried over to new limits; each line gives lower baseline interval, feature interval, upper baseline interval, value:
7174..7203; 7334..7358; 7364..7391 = 1.0 angstroms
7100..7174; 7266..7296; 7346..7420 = -0.9 angstroms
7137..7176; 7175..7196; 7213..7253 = 0.1 angstroms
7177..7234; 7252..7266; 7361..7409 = -0.4 angstroms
